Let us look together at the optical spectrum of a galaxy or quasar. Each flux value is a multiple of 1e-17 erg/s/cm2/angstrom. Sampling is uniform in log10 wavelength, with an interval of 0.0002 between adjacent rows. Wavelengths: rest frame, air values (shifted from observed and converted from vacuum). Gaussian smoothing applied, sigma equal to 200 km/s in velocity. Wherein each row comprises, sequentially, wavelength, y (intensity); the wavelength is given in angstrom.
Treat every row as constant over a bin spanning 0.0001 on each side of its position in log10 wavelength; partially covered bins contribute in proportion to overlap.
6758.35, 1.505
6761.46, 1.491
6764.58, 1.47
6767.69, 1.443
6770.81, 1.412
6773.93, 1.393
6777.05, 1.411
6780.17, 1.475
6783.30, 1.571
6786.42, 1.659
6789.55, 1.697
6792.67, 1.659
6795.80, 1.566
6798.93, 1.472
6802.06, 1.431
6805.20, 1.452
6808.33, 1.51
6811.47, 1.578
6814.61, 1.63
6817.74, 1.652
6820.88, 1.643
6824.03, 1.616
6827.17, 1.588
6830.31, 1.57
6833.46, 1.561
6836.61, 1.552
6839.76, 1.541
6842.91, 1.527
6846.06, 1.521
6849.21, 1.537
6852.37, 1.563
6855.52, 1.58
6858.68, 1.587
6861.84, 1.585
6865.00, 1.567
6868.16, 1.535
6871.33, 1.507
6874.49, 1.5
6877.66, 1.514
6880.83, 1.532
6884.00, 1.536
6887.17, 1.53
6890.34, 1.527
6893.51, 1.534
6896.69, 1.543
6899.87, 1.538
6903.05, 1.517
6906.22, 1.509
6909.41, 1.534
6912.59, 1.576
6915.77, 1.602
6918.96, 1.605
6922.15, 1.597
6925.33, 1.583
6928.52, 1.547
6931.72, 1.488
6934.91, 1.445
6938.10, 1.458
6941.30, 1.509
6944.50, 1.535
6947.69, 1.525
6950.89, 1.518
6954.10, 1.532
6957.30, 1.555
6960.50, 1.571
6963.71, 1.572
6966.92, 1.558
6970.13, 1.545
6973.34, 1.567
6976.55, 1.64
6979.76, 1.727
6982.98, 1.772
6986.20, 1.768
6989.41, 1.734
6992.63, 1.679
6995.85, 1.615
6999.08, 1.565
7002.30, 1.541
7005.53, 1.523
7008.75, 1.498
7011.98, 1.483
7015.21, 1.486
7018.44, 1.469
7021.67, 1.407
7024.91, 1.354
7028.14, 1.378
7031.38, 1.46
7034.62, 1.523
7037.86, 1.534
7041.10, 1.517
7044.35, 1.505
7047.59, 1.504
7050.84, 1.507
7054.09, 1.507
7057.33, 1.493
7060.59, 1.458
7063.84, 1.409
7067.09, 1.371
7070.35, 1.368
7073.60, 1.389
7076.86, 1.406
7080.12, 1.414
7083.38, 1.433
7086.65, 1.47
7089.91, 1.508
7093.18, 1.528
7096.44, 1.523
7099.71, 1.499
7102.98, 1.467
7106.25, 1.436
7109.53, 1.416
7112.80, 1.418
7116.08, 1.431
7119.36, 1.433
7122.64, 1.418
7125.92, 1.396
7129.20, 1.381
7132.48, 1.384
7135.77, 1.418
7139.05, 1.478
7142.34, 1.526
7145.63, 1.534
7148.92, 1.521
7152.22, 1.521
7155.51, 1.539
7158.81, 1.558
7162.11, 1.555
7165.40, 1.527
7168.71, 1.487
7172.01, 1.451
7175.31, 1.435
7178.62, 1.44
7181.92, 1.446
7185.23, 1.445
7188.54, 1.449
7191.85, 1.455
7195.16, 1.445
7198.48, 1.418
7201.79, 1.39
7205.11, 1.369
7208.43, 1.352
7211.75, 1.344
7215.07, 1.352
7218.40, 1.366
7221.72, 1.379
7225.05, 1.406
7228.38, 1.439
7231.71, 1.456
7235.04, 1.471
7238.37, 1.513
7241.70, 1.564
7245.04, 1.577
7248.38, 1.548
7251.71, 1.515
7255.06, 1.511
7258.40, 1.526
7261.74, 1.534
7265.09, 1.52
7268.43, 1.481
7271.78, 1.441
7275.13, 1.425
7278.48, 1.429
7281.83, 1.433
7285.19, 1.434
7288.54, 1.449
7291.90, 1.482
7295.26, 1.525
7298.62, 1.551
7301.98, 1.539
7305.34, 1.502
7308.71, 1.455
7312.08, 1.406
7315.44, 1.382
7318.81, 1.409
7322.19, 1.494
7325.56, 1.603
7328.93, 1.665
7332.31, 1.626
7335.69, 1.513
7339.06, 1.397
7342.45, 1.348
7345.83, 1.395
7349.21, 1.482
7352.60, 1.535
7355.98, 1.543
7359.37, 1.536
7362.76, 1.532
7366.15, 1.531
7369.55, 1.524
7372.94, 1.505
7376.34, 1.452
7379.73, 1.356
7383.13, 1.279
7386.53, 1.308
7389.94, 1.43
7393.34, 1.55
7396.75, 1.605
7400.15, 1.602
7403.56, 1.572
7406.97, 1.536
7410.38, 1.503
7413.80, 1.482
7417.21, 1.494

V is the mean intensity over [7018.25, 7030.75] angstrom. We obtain 1.4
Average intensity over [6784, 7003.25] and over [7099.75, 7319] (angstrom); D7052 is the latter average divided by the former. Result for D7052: 0.9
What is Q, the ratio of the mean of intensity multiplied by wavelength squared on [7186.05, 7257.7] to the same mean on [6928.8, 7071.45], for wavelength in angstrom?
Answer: 1.01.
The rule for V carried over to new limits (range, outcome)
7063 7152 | 1.45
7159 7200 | 1.47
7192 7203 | 1.42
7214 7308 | 1.48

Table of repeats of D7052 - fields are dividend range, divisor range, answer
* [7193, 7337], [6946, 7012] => 0.92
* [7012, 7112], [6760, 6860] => 0.95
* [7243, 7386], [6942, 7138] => 0.99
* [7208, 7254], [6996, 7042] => 0.98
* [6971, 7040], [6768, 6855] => 1.01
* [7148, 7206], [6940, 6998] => 0.91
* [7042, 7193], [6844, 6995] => 0.93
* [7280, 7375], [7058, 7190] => 1.02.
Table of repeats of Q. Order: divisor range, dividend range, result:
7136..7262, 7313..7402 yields 1.06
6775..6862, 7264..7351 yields 1.09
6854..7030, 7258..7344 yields 1.06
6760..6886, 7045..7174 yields 1.03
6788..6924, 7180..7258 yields 1.03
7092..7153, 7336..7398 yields 1.07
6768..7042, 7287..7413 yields 1.09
